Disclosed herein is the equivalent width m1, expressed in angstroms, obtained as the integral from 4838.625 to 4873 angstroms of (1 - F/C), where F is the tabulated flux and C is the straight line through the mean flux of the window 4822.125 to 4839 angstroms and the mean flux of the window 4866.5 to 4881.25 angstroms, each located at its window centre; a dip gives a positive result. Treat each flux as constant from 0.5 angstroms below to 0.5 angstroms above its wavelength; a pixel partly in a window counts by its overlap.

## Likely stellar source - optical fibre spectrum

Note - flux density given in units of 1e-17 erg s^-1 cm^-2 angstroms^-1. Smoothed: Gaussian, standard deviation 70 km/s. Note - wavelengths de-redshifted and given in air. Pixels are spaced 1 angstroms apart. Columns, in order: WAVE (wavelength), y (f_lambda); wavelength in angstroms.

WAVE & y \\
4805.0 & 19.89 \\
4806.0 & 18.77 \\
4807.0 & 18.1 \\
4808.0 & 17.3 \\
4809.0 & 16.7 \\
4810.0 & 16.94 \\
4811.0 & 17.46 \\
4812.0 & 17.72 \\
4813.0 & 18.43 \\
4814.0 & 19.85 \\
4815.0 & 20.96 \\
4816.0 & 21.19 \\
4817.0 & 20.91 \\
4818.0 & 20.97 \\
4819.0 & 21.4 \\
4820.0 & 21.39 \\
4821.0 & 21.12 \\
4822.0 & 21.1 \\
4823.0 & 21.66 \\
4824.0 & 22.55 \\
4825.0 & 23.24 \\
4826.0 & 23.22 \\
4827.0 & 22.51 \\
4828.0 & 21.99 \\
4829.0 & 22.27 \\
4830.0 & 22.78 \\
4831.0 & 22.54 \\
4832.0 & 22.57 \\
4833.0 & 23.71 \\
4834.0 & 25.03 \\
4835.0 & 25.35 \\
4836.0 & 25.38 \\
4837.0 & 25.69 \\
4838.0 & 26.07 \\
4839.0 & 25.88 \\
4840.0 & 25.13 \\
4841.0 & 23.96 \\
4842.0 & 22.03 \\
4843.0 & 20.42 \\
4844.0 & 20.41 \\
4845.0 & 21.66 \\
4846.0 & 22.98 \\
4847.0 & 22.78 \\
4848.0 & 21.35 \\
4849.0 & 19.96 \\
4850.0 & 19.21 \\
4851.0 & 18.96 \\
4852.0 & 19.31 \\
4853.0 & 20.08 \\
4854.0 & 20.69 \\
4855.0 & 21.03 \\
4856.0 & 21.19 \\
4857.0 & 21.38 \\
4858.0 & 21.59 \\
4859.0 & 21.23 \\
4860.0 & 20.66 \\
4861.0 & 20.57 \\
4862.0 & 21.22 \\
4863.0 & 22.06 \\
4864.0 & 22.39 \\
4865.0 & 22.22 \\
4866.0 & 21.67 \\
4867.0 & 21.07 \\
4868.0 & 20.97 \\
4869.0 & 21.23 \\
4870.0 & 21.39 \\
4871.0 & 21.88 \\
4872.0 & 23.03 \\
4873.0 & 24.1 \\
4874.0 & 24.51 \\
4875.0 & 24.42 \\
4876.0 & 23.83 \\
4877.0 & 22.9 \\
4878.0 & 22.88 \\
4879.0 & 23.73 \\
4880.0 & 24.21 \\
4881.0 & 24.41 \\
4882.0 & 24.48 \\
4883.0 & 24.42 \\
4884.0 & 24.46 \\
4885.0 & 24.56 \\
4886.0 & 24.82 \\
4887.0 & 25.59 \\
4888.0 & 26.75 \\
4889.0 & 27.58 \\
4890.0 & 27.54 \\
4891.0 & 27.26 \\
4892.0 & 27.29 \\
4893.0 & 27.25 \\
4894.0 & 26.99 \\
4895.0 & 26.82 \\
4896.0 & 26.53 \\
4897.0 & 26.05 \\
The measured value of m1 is 2.5 angstroms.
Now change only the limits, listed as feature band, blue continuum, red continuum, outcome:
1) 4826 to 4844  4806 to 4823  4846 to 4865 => -3.0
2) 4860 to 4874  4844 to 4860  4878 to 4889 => 0.5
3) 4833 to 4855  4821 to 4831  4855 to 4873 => -0.5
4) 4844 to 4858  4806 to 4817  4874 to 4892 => 0.8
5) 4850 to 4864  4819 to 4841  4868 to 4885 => 1.6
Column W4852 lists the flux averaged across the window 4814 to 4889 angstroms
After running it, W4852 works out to 22.5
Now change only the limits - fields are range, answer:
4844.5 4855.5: 20.7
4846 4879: 21.7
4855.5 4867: 21.5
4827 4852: 22.8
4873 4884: 24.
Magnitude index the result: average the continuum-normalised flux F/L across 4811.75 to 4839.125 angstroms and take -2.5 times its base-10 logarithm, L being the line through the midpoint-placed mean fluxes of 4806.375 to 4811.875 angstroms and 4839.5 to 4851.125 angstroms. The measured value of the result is -0.16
